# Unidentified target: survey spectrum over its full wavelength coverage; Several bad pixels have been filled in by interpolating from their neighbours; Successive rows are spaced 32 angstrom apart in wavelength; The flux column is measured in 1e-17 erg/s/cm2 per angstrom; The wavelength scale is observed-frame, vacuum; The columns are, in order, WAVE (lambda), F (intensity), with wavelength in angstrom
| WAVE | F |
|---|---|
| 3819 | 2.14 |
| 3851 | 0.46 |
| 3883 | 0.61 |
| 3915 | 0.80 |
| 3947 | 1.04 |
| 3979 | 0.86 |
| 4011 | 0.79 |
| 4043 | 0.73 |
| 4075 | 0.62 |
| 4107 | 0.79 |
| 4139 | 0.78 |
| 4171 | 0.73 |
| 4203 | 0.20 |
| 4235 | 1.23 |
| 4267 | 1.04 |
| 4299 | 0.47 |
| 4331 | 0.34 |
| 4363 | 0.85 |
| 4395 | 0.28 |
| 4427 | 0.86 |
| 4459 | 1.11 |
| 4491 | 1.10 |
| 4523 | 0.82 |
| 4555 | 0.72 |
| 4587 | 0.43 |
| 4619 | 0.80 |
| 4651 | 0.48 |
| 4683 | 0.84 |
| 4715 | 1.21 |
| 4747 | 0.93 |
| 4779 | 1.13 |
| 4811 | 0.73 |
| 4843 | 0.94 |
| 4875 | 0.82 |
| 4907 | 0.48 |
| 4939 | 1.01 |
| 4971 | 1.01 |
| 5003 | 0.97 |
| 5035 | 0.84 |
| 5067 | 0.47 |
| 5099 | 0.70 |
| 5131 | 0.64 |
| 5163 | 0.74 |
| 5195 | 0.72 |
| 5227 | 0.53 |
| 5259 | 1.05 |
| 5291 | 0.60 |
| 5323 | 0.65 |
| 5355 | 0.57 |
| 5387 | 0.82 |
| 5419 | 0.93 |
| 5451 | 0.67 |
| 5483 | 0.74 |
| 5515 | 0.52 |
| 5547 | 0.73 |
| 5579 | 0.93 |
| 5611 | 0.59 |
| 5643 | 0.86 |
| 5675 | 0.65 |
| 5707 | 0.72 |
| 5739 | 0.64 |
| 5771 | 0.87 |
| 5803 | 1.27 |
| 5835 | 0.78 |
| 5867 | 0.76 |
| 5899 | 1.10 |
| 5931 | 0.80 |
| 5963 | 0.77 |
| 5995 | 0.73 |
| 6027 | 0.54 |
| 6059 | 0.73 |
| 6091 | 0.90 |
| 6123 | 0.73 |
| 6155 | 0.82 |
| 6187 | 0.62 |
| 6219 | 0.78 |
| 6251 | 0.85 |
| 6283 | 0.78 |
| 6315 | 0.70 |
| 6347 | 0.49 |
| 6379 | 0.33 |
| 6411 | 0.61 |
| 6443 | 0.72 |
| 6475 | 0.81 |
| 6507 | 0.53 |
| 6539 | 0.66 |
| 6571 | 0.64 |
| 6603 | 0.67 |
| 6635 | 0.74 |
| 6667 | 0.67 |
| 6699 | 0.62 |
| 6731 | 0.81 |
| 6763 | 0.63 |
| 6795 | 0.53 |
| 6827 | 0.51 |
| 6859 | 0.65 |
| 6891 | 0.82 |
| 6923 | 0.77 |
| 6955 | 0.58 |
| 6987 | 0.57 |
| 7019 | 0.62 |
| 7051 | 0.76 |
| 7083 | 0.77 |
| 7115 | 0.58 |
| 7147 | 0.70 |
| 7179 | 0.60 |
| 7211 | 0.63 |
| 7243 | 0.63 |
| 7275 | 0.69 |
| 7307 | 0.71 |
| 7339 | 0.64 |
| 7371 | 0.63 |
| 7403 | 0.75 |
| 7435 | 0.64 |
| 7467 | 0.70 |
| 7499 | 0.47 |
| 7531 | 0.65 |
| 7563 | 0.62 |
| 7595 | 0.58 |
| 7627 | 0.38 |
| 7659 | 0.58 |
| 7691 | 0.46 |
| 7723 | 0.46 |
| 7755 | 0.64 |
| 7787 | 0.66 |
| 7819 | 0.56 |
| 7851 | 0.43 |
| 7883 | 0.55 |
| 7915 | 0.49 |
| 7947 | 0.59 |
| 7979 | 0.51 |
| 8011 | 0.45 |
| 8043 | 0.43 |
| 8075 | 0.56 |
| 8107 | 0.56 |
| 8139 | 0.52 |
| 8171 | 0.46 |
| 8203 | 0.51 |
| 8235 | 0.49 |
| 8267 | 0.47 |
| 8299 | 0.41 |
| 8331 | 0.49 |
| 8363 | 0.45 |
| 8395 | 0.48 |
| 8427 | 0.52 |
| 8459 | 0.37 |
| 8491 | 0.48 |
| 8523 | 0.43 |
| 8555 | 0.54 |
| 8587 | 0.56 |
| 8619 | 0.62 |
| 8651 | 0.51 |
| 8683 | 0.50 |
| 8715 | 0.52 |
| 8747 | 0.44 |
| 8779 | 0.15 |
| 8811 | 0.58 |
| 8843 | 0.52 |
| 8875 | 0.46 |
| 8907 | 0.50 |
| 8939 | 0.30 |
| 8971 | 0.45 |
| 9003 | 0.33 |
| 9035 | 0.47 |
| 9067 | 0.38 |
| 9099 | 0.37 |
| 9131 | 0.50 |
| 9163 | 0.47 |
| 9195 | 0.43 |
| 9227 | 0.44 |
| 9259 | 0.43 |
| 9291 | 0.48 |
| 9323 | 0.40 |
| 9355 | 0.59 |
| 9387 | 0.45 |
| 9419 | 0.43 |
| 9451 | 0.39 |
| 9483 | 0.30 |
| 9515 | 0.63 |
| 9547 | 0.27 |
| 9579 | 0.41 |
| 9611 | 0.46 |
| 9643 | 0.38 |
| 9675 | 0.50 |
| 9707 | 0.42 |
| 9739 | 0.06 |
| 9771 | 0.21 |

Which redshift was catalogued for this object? 0.051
